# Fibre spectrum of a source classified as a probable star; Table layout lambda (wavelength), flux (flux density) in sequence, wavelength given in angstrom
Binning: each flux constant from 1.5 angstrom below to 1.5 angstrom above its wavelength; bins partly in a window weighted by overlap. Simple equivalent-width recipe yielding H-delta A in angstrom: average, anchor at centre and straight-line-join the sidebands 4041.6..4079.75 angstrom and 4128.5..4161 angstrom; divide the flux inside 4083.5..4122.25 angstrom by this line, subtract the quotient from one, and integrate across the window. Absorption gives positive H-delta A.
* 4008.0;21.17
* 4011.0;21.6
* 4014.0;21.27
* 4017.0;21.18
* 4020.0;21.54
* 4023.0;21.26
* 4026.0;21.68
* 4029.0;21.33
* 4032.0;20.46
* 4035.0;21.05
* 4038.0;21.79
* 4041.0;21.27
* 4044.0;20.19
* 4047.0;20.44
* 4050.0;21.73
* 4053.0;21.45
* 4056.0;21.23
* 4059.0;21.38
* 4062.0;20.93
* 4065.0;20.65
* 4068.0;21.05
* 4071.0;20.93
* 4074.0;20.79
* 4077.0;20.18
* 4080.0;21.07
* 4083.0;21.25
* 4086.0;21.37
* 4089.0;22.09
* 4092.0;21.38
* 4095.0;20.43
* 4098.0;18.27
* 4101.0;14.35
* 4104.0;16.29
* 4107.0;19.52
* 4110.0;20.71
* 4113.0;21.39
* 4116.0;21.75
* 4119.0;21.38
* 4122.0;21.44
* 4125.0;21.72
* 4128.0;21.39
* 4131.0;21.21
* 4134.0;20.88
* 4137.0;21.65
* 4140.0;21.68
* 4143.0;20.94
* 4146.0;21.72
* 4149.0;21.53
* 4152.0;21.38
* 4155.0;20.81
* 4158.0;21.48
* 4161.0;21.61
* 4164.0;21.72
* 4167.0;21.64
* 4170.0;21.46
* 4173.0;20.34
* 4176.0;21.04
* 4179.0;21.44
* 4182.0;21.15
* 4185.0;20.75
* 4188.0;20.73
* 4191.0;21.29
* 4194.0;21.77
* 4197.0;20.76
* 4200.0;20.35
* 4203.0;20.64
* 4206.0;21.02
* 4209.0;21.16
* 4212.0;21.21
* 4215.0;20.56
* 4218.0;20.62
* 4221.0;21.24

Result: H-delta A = 2.1 angstrom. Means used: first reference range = 20.9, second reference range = 21.3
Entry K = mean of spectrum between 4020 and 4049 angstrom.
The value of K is 21.1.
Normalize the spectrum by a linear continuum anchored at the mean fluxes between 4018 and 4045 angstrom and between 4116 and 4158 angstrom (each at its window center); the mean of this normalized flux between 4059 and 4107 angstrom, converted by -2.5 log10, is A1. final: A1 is 0.06 mag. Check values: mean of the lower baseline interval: 21.2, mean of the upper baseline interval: 21.4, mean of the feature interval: 20.1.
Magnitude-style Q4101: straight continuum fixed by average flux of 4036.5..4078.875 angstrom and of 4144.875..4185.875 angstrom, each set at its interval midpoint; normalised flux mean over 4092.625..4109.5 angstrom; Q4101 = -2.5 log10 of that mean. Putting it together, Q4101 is 0.17 mag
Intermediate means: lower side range 21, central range 18.1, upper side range 21.3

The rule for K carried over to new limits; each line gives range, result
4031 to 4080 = 21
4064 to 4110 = 20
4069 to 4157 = 20.7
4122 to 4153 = 21.4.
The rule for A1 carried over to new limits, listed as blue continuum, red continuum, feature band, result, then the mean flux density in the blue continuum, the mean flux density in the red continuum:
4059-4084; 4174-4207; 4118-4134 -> -0.02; 20.9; 21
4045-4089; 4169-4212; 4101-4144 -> 0.02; 21.1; 21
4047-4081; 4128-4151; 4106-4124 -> 0.01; 21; 21.4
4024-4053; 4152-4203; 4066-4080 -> 0.02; 21.1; 21.1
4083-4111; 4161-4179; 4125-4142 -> -0.05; 19.5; 21.3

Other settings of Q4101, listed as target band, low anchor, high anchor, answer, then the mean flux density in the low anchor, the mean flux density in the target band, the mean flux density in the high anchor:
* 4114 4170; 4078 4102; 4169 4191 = -0.04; 20.1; 21.4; 21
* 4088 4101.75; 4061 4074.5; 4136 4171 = 0.08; 20.9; 19.5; 21.5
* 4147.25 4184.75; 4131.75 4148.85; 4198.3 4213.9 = -0.01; 21.4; 21.3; 20.9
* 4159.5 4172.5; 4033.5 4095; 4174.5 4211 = -0.02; 21.1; 21.5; 21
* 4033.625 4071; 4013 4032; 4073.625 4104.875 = -0.02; 21.3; 21.1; 19.8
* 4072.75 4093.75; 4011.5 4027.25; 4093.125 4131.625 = -0.04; 21.4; 21.2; 20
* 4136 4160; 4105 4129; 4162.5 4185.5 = -0.01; 21.1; 21.4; 21.2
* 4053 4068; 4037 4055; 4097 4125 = -0.02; 21.1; 21.1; 19.6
